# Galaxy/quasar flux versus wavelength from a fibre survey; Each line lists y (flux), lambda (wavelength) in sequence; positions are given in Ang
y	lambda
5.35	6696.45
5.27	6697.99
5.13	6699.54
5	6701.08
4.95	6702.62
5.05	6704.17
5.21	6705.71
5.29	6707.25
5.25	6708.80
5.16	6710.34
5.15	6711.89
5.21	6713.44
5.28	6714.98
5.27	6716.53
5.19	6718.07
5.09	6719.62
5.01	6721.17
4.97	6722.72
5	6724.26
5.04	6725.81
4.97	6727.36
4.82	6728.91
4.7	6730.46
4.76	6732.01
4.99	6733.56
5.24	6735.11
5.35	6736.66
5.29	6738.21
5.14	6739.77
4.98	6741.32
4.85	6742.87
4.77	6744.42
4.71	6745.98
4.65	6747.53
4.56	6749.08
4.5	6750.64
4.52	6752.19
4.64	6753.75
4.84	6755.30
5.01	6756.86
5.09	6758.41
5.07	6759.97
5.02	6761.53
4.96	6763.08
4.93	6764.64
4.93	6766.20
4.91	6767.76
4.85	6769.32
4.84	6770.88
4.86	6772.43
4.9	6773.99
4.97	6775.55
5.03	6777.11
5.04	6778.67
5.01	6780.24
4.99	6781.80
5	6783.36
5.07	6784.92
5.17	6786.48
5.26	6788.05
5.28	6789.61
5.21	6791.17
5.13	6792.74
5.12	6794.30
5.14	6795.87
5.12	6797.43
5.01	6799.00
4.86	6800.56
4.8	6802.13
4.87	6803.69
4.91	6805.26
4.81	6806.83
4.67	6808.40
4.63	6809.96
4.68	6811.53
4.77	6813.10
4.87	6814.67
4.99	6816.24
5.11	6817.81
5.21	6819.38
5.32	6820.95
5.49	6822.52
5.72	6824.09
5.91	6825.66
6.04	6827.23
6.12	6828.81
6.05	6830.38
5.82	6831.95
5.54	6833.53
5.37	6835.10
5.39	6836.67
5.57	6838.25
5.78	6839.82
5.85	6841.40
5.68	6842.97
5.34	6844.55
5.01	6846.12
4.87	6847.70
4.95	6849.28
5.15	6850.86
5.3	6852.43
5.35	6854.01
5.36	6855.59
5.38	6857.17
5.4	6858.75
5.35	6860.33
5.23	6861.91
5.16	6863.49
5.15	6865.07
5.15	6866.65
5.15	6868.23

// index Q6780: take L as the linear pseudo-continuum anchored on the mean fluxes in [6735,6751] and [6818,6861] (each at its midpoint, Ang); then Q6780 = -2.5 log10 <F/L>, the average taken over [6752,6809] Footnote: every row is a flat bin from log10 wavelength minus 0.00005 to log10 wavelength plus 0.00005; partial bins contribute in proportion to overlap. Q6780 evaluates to 0.03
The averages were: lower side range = 4.91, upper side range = 5.49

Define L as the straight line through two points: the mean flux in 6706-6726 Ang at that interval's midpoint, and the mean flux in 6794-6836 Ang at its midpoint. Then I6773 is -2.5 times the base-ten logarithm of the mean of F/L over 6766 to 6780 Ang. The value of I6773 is 0.057 mag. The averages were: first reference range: 5.15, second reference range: 5.22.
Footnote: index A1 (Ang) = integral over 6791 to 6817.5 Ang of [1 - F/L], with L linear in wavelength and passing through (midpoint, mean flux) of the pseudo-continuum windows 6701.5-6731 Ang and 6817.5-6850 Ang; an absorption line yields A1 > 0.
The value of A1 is 2.49 Ang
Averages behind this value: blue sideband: 5.09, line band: 4.91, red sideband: 5.54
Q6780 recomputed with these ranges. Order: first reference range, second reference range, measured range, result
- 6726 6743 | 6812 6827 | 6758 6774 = 0.04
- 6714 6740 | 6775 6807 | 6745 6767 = 0.05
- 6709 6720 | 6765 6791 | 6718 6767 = 0.04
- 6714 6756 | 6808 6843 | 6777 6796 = 0.02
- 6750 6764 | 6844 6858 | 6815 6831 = -0.10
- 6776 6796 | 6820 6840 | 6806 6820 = 0.13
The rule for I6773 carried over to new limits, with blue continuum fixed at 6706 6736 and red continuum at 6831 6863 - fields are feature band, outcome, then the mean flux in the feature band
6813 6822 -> 0.05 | 5.08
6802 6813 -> 0.11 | 4.77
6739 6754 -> 0.09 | 4.74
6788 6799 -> 0.02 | 5.16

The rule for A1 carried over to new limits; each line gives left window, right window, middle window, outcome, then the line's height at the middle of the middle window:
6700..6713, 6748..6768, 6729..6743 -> -0.19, 4.97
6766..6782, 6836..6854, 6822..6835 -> -1.39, 5.26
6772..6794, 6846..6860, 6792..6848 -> -1.37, 5.14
